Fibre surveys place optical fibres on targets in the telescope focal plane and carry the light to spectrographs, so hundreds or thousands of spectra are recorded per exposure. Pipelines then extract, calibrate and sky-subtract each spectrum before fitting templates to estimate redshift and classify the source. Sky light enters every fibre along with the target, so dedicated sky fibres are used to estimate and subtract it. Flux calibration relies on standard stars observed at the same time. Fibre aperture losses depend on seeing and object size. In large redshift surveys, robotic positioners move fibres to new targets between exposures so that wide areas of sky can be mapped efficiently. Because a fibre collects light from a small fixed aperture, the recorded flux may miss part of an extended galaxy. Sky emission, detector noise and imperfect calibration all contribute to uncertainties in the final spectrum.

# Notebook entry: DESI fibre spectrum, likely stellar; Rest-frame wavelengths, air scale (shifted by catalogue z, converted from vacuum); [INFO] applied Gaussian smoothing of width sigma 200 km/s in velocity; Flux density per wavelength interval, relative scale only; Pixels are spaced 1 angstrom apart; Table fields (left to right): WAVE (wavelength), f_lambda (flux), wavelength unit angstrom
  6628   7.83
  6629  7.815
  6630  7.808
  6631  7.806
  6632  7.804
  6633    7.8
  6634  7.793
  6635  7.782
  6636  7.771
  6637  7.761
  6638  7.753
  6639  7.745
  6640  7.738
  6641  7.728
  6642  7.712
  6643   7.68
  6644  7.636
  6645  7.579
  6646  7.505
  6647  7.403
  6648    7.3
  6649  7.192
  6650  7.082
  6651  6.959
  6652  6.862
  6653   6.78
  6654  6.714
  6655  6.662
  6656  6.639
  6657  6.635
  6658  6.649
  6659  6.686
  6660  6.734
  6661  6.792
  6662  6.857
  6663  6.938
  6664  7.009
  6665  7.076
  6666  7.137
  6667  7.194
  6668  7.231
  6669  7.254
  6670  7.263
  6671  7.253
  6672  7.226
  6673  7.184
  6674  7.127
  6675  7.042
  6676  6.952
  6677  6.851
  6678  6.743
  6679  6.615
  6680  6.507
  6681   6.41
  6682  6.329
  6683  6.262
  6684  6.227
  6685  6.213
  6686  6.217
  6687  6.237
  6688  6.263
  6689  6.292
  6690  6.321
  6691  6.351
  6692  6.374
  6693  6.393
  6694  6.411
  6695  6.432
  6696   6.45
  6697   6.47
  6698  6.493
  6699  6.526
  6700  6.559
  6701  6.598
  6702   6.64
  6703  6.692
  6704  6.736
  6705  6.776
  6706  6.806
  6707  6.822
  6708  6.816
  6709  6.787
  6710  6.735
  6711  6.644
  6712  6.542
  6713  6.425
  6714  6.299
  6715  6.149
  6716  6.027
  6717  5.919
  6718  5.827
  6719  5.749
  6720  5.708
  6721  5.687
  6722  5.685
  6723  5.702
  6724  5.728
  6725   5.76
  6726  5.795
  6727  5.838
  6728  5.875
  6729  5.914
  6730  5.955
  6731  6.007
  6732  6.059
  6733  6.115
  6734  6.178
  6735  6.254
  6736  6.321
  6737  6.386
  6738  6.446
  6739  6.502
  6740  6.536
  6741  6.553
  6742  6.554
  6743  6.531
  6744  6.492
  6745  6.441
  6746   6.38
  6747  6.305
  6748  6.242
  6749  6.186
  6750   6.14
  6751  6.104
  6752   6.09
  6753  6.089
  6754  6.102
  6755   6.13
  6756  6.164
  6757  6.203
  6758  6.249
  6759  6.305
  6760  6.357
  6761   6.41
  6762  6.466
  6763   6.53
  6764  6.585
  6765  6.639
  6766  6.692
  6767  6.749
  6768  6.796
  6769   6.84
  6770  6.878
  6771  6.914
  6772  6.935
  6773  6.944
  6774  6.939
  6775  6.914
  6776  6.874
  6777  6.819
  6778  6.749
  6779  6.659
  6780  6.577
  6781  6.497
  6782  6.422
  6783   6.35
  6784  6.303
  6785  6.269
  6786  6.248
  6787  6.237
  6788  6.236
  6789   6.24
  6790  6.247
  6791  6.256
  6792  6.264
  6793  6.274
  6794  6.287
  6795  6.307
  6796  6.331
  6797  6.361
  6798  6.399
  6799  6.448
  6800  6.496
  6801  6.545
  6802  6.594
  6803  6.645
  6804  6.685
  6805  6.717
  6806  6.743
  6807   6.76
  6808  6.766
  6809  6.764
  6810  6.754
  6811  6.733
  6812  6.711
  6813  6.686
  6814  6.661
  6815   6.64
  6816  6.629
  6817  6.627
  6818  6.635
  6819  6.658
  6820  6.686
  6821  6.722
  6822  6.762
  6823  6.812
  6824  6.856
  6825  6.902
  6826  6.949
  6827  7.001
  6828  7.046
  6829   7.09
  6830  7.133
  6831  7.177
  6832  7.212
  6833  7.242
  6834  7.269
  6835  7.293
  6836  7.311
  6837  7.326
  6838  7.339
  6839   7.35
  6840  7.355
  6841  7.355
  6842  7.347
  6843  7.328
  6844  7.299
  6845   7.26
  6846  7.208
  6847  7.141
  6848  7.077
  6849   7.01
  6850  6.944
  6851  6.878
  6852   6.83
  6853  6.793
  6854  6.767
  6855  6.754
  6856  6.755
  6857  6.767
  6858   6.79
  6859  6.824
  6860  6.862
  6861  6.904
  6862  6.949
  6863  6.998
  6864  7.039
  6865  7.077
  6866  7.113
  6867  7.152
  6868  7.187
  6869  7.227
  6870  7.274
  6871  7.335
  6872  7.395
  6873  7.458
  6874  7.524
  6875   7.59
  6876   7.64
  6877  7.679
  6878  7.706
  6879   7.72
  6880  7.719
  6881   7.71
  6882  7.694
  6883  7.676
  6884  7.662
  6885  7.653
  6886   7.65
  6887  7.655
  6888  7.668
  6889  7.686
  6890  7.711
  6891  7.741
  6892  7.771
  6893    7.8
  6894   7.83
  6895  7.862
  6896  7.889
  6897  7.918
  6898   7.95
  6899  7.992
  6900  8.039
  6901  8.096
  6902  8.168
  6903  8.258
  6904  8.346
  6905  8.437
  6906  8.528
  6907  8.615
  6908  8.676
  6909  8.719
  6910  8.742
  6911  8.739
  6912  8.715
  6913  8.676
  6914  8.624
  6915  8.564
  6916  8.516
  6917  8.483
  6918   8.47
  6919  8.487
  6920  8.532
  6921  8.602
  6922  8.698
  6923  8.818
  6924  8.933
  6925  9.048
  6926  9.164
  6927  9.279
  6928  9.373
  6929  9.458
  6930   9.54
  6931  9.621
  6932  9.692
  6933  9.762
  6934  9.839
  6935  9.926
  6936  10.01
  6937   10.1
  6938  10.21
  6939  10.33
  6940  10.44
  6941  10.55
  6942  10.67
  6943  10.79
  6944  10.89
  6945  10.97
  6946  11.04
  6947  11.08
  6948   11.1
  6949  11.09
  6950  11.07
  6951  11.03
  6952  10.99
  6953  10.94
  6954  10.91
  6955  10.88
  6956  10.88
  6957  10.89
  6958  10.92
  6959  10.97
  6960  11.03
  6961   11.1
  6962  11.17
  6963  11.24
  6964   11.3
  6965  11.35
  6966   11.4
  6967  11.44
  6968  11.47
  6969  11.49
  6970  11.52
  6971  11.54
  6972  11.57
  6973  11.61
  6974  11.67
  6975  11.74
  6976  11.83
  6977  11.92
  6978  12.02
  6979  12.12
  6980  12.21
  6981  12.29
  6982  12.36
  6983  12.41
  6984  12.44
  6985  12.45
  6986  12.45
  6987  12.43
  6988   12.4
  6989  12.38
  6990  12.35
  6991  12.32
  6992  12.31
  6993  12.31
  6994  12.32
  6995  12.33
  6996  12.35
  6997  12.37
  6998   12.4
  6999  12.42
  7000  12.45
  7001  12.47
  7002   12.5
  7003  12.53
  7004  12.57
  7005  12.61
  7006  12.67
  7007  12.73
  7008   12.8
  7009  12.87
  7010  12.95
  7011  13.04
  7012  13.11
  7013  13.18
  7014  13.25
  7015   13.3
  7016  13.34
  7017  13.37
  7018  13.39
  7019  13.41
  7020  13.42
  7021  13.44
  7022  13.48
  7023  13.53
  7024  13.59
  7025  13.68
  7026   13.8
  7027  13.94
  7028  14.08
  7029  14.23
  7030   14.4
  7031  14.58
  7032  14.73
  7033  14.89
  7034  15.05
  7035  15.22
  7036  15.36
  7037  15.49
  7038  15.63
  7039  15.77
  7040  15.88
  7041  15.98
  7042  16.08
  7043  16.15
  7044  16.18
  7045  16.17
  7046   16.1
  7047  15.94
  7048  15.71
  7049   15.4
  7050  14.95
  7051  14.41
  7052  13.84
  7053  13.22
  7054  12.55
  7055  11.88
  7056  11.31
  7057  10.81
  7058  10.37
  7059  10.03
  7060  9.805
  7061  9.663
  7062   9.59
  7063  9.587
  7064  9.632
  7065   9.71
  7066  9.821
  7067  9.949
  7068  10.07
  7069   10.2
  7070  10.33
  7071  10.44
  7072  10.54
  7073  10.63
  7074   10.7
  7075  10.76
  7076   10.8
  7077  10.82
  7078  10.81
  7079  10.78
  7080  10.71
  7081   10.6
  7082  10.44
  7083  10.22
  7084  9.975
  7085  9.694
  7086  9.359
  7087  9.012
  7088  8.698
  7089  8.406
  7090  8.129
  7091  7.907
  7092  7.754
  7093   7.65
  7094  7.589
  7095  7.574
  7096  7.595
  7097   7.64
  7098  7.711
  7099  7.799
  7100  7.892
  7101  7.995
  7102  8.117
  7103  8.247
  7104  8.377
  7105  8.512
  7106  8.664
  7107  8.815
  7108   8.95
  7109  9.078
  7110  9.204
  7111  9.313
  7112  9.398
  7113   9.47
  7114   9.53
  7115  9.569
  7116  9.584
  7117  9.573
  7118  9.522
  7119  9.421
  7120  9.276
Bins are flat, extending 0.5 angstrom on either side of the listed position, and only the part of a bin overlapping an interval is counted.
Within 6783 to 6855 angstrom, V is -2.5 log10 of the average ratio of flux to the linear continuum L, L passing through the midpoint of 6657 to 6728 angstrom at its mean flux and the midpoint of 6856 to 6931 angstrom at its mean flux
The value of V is 0.10 mag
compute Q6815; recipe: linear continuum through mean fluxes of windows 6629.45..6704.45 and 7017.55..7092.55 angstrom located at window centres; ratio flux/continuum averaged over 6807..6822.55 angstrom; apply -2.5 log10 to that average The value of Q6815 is 0.32 mag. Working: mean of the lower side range 6.96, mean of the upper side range 12.3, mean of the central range 6.7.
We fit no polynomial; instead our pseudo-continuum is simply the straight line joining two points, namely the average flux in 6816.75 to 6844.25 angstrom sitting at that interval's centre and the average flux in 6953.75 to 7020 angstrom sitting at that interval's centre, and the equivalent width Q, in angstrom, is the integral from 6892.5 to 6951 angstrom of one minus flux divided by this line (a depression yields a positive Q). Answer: 5.0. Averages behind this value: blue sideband 7.08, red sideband 12.2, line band 9.22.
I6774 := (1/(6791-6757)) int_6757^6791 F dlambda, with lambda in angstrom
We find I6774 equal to 6.56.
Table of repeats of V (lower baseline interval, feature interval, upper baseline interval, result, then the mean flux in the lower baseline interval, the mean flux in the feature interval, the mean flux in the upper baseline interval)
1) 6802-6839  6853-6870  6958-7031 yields 0.18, 6.89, 6.95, 12.5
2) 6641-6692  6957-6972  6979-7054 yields 0.12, 6.88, 11.3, 13.6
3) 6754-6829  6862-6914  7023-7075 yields 0.16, 6.59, 7.82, 13.1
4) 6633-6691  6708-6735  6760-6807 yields 0.12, 7.01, 6.06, 6.55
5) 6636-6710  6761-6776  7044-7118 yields 0.13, 6.87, 6.76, 10.2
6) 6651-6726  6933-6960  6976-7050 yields 0.14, 6.55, 10.7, 13.6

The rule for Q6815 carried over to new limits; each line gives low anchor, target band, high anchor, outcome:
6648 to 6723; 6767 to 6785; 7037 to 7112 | 0.13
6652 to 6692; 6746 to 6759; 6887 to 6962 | 0.22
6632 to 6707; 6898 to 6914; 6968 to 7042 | 0.31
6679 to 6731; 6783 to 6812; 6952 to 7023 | 0.26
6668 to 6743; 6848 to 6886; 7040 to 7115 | 0.14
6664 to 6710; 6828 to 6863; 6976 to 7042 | 0.37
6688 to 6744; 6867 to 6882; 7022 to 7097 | 0.19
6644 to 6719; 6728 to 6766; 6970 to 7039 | 0.26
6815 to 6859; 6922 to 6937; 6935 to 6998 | 0.08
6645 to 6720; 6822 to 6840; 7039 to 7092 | 0.20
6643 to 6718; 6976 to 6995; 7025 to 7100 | -0.15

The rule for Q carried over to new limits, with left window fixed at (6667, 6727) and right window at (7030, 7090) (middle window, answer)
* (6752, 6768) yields 2.32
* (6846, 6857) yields 2.48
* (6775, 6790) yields 2.58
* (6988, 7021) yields -4.12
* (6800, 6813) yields 2.39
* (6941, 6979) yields -2.15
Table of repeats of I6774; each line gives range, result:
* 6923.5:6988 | 11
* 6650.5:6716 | 6.68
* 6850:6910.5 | 7.58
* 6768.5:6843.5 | 6.75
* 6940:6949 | 10.9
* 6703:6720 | 6.43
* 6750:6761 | 6.19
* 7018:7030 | 13.7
